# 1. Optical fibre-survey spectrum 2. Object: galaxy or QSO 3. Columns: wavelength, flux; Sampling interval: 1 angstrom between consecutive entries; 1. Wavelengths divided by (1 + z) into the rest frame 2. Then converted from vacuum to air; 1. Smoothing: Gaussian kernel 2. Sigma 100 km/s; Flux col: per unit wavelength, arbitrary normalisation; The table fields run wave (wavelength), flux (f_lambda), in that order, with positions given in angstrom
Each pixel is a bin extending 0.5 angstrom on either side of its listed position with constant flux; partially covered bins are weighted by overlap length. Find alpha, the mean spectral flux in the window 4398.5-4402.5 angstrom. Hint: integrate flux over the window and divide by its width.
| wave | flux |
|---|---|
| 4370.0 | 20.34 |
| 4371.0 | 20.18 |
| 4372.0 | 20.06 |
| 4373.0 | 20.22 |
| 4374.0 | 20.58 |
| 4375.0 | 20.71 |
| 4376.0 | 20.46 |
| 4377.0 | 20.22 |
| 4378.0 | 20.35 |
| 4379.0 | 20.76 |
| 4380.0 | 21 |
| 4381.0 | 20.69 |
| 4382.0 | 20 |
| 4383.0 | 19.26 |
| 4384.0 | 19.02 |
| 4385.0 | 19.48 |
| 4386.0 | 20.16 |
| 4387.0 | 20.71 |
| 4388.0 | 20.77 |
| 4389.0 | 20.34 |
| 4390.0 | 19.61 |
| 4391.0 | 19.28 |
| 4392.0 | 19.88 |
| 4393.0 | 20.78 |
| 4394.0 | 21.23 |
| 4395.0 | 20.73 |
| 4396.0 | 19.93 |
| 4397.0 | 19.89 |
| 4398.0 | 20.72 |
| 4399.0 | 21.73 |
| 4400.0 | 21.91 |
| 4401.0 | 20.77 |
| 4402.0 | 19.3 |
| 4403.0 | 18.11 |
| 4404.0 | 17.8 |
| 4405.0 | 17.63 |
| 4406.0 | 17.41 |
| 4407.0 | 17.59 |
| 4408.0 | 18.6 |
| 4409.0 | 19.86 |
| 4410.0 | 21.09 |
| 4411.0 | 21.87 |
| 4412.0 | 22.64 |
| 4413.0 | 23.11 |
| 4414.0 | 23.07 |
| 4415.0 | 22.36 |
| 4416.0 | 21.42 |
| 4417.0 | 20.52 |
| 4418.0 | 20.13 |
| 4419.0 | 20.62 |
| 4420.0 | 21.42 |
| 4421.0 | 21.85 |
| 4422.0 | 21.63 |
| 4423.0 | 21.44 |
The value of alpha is 20.9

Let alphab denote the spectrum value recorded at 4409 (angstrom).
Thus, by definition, 19.86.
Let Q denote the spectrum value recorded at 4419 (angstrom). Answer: 20.62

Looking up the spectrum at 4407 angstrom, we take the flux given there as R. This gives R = 17.59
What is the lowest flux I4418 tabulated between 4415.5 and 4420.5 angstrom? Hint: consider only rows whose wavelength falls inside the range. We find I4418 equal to 20.13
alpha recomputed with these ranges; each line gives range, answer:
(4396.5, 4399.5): 20.8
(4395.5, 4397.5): 19.9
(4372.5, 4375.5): 20.5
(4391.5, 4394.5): 20.6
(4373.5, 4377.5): 20.5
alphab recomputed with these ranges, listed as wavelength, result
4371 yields 20.18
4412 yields 22.64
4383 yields 19.26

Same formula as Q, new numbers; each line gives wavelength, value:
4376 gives 20.46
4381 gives 20.69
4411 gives 21.87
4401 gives 20.77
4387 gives 20.71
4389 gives 20.34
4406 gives 17.41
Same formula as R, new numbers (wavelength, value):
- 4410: 21.09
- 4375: 20.71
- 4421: 21.85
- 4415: 22.36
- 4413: 23.11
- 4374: 20.58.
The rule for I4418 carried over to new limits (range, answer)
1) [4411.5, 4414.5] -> 22.64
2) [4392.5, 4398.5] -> 19.89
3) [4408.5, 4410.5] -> 19.86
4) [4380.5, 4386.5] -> 19.02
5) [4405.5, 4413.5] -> 17.41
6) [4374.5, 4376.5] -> 20.46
